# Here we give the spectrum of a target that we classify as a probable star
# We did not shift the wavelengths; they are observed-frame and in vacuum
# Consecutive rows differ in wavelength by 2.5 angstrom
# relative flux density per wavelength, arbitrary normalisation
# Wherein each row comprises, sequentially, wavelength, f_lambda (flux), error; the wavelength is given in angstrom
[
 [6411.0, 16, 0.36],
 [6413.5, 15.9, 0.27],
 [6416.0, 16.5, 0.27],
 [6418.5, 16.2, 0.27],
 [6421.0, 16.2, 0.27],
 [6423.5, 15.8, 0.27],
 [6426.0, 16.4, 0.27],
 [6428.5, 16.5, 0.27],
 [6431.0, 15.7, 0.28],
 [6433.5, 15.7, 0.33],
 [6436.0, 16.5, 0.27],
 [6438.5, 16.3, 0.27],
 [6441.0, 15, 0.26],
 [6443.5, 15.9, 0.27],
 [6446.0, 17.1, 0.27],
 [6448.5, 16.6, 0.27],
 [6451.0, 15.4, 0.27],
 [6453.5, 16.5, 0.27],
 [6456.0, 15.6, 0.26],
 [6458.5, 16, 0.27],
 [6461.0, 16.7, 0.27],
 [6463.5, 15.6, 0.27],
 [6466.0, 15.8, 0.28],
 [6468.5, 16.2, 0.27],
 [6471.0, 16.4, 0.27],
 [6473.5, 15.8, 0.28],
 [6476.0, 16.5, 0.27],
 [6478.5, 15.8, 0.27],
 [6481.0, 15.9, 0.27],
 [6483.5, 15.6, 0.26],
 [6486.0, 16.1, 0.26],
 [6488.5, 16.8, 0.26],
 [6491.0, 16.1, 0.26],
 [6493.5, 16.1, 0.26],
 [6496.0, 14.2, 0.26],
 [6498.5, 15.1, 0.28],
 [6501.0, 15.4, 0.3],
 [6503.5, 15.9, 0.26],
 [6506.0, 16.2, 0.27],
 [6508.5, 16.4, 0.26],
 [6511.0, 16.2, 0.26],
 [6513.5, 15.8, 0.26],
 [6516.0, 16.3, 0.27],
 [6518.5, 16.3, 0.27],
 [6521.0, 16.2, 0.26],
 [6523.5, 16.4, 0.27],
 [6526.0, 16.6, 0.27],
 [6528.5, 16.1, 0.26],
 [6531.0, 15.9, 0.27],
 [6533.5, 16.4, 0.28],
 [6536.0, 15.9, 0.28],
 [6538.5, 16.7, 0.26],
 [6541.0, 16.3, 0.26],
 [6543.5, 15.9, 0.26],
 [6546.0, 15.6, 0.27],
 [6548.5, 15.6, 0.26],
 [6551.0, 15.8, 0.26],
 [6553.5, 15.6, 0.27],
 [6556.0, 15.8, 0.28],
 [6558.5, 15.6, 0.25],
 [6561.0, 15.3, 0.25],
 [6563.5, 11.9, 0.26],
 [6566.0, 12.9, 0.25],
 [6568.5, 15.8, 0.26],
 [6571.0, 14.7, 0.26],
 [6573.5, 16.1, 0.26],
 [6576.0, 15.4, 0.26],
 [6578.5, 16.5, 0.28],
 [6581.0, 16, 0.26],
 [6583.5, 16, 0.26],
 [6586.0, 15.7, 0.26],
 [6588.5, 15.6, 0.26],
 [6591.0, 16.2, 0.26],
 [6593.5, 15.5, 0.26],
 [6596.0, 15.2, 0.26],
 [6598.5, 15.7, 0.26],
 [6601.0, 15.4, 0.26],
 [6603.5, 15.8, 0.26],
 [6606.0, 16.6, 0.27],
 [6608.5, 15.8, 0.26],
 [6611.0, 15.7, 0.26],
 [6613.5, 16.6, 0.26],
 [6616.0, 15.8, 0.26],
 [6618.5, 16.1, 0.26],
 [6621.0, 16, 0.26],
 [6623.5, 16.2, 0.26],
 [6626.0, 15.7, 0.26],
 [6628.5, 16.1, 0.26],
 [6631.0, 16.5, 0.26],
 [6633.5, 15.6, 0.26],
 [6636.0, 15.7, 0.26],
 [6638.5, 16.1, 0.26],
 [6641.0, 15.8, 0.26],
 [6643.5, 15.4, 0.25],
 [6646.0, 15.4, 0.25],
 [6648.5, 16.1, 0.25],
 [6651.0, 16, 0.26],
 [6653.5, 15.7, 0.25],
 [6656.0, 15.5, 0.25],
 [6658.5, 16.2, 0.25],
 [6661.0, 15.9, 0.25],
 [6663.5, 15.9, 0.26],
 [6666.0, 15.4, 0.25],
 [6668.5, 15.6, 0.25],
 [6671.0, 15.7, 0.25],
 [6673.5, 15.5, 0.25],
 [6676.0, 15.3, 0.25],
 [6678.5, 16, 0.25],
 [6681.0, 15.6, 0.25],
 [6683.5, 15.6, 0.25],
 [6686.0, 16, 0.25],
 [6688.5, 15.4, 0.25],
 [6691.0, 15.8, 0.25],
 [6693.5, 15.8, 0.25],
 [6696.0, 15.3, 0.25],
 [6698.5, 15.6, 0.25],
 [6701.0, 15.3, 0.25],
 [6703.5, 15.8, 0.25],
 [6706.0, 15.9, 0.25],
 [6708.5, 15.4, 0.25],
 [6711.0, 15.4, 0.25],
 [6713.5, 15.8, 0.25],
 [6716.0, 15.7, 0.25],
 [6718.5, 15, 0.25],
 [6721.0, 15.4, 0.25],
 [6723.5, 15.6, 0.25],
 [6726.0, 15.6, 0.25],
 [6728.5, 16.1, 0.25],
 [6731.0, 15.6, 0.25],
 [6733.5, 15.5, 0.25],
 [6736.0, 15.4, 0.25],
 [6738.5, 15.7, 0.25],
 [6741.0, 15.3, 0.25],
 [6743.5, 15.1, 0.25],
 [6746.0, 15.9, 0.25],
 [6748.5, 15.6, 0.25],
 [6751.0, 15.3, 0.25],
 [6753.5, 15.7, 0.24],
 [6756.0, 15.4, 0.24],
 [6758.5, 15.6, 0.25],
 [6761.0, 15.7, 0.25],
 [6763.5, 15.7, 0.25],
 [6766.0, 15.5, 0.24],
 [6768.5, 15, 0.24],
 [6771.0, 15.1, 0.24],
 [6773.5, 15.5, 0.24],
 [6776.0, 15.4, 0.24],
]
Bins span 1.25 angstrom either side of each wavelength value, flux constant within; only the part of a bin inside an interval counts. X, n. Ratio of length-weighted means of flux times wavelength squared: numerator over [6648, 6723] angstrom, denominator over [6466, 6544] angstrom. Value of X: 1.03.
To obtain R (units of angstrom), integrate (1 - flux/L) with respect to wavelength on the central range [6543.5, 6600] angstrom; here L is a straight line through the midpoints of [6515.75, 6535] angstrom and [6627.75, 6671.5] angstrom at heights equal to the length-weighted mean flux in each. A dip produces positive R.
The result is 2.5 angstrom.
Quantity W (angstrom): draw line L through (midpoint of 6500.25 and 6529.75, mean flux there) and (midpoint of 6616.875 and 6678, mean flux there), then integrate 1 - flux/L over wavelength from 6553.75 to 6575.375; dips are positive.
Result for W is 1.63 angstrom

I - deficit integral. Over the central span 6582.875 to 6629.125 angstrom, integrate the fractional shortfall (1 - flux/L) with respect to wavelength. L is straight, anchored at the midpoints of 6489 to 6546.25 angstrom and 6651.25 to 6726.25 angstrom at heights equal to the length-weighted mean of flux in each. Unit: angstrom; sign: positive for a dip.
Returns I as -0.2 angstrom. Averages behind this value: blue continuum 16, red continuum 15.6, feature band 15.9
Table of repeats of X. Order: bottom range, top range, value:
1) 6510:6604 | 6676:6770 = 1.04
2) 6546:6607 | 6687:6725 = 1.05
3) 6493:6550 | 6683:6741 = 1.03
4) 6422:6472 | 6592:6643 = 1.04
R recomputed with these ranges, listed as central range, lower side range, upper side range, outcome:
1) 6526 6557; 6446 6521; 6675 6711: -0.2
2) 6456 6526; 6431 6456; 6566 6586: -0.4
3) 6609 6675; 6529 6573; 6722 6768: -1.6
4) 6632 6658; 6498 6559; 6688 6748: 0.0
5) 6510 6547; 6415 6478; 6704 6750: -0.5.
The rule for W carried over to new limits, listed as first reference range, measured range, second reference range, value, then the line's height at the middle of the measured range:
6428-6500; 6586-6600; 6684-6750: 0.1 angstrom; 15.8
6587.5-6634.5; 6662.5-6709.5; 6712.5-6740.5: 0.2 angstrom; 15.7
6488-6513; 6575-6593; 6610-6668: -0.1 angstrom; 15.9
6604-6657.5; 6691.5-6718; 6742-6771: 0.1 angstrom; 15.7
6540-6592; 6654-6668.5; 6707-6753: -0.3 angstrom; 15.5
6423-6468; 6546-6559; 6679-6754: 0.2 angstrom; 15.9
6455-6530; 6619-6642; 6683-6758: -0.3 angstrom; 15.7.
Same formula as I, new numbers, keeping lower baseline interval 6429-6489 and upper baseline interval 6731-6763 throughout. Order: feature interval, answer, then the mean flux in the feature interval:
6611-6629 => -0.3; 16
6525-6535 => -0.2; 16.2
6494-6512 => 0.4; 15.6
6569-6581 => 0.1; 15.7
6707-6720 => 0.1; 15.5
